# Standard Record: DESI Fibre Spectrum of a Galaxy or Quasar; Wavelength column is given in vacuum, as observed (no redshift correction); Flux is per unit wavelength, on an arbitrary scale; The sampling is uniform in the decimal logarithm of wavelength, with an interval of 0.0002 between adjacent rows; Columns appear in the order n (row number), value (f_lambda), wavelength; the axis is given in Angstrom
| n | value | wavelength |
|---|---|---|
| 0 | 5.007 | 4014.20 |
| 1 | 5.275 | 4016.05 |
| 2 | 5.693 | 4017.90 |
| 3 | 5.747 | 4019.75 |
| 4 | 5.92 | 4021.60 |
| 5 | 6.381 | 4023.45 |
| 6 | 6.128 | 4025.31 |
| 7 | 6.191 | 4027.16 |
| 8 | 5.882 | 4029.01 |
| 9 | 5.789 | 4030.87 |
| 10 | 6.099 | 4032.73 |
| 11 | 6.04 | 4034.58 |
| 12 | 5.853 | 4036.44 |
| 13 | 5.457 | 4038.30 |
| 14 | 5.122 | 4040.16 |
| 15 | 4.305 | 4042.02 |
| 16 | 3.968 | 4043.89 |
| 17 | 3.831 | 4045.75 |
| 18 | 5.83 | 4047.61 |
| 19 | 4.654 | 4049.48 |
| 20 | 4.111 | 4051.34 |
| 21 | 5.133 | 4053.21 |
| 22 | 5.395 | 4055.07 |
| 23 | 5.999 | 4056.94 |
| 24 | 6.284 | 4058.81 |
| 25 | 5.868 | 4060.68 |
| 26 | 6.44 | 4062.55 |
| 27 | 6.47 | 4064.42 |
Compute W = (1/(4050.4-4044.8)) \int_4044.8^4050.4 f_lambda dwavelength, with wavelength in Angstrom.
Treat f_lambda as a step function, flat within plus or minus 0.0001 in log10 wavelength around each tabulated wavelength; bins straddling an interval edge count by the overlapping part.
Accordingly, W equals 4.77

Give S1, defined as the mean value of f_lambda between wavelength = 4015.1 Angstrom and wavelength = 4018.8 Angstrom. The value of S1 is 5.48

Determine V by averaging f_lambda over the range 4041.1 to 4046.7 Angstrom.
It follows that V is 4.04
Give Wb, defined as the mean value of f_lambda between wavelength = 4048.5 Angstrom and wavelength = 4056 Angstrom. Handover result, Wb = 4.83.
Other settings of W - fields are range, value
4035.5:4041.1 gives 5.47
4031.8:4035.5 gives 6.08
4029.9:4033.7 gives 5.94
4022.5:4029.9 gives 6.15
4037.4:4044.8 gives 4.71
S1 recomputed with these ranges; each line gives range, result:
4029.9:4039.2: 5.85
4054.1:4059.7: 5.89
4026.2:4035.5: 6.01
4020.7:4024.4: 6.14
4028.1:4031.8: 5.83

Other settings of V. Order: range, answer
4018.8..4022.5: 5.84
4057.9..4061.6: 6.07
